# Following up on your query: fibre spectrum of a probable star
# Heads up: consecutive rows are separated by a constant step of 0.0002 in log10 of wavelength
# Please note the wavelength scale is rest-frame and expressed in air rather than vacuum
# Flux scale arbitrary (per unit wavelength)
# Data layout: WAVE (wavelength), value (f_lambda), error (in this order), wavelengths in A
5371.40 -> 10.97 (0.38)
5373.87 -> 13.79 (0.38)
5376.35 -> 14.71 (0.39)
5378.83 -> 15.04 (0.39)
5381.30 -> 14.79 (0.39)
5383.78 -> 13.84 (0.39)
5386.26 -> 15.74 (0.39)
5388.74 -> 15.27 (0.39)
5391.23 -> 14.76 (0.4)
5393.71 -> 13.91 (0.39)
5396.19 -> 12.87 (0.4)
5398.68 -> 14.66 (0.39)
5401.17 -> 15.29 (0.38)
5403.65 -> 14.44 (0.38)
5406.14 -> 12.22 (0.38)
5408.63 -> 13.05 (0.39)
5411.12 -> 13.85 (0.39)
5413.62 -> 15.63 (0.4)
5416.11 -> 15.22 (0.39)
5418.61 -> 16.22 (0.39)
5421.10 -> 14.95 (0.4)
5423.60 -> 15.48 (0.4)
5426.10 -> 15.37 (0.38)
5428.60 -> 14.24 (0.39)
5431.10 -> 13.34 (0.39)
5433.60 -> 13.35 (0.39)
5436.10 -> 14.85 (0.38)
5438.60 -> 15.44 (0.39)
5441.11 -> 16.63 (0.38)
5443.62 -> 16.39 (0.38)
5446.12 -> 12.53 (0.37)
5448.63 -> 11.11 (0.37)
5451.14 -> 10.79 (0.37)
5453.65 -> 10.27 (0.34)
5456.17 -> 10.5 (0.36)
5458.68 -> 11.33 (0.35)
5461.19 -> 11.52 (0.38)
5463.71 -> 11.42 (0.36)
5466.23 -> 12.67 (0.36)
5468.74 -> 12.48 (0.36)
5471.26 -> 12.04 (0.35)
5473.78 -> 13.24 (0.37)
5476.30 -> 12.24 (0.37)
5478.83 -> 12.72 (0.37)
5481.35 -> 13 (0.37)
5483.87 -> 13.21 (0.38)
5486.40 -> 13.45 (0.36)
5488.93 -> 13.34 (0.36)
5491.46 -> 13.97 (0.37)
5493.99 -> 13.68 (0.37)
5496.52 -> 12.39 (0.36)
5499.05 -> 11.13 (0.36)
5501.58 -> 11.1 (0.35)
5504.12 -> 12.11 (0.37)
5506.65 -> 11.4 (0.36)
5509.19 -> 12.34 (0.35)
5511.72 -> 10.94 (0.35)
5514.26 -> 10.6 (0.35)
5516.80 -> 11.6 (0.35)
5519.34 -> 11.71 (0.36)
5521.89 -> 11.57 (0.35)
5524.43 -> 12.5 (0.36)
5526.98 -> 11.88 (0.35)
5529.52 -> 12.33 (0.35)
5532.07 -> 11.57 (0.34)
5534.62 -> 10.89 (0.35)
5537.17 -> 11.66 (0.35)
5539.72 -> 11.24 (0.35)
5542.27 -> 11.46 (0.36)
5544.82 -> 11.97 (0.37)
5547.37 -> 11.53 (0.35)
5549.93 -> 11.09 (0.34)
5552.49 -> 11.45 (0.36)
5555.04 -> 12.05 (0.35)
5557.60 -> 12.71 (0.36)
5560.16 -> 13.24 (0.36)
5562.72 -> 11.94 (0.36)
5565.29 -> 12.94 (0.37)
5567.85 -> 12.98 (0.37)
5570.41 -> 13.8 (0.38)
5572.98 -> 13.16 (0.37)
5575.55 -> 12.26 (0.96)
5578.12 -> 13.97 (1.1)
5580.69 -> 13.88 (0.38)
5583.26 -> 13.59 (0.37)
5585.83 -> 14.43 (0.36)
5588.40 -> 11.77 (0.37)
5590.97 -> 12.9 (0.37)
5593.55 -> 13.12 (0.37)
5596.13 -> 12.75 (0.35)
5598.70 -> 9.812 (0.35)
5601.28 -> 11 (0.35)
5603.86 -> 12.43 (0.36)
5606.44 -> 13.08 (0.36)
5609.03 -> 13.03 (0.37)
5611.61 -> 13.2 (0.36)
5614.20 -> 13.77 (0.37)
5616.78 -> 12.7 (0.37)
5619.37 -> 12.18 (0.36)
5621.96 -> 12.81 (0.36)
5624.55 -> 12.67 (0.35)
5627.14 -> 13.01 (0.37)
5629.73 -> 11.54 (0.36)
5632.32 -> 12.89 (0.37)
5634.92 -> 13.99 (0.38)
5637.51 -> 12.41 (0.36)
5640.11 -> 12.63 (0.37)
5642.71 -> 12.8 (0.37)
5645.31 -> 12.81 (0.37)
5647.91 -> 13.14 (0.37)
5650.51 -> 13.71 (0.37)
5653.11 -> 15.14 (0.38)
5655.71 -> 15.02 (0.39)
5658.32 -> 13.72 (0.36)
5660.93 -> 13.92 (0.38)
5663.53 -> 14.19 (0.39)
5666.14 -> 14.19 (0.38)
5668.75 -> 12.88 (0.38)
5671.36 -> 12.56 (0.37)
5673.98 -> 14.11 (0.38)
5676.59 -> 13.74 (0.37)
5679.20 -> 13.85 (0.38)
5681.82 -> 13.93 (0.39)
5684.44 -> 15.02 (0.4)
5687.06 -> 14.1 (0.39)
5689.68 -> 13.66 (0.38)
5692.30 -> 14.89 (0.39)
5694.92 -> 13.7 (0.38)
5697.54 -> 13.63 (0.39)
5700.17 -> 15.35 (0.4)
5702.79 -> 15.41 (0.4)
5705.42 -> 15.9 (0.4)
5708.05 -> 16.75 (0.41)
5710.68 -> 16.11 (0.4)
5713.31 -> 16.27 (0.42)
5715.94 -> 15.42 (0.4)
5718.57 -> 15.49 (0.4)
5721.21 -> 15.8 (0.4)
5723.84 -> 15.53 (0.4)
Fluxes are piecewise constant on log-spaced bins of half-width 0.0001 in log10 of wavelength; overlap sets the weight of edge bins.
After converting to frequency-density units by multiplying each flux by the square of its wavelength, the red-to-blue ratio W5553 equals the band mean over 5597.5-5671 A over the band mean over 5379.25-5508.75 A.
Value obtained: 1.04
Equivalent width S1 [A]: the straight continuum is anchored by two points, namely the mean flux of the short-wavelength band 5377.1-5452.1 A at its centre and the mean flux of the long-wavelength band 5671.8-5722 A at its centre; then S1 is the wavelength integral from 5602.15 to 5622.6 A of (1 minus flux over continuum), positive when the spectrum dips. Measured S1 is 2.6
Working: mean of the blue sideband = 14.4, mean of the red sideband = 14.9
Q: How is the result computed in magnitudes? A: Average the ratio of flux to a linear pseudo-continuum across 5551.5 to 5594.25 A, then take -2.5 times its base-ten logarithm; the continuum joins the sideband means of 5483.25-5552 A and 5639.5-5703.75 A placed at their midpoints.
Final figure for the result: -0.03 mag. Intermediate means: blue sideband 11.9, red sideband 13.9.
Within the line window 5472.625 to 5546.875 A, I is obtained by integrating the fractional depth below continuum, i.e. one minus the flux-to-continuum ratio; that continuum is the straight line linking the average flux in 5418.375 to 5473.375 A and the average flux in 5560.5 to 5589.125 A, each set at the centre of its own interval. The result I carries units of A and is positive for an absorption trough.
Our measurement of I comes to 6.3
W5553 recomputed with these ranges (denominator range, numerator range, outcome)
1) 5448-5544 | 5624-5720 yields 1.26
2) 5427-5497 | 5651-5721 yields 1.22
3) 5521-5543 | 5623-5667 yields 1.19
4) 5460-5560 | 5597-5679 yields 1.14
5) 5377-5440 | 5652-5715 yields 1.10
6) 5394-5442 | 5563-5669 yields 0.96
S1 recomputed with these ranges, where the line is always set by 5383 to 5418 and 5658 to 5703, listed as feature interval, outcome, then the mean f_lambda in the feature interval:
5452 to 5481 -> 4.9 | 11.9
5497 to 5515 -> 3.5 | 11.4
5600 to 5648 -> 4.6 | 12.7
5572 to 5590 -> 1.1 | 13.3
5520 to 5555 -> 6.3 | 11.6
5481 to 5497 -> 1.0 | 13.3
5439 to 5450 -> 0.1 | 14.2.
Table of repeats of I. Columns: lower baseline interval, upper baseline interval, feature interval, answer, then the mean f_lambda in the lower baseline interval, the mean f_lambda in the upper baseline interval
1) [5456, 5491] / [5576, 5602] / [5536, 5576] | 1.4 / 12.5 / 12.7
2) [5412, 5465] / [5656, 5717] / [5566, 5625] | 5.6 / 13.6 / 14.5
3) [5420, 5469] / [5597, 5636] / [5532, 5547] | 1.6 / 13.2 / 12.5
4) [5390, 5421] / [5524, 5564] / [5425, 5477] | 2.4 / 14.4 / 11.8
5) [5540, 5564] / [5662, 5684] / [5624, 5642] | 0.5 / 11.9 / 13.7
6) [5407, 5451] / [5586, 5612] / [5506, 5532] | 3.2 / 14.5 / 12.4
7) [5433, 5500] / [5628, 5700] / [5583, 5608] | 1.7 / 12.8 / 13.7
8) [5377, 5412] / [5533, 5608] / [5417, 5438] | -1.3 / 14.3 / 12.4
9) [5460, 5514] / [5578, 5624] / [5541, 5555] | 1.2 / 12.4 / 12.8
